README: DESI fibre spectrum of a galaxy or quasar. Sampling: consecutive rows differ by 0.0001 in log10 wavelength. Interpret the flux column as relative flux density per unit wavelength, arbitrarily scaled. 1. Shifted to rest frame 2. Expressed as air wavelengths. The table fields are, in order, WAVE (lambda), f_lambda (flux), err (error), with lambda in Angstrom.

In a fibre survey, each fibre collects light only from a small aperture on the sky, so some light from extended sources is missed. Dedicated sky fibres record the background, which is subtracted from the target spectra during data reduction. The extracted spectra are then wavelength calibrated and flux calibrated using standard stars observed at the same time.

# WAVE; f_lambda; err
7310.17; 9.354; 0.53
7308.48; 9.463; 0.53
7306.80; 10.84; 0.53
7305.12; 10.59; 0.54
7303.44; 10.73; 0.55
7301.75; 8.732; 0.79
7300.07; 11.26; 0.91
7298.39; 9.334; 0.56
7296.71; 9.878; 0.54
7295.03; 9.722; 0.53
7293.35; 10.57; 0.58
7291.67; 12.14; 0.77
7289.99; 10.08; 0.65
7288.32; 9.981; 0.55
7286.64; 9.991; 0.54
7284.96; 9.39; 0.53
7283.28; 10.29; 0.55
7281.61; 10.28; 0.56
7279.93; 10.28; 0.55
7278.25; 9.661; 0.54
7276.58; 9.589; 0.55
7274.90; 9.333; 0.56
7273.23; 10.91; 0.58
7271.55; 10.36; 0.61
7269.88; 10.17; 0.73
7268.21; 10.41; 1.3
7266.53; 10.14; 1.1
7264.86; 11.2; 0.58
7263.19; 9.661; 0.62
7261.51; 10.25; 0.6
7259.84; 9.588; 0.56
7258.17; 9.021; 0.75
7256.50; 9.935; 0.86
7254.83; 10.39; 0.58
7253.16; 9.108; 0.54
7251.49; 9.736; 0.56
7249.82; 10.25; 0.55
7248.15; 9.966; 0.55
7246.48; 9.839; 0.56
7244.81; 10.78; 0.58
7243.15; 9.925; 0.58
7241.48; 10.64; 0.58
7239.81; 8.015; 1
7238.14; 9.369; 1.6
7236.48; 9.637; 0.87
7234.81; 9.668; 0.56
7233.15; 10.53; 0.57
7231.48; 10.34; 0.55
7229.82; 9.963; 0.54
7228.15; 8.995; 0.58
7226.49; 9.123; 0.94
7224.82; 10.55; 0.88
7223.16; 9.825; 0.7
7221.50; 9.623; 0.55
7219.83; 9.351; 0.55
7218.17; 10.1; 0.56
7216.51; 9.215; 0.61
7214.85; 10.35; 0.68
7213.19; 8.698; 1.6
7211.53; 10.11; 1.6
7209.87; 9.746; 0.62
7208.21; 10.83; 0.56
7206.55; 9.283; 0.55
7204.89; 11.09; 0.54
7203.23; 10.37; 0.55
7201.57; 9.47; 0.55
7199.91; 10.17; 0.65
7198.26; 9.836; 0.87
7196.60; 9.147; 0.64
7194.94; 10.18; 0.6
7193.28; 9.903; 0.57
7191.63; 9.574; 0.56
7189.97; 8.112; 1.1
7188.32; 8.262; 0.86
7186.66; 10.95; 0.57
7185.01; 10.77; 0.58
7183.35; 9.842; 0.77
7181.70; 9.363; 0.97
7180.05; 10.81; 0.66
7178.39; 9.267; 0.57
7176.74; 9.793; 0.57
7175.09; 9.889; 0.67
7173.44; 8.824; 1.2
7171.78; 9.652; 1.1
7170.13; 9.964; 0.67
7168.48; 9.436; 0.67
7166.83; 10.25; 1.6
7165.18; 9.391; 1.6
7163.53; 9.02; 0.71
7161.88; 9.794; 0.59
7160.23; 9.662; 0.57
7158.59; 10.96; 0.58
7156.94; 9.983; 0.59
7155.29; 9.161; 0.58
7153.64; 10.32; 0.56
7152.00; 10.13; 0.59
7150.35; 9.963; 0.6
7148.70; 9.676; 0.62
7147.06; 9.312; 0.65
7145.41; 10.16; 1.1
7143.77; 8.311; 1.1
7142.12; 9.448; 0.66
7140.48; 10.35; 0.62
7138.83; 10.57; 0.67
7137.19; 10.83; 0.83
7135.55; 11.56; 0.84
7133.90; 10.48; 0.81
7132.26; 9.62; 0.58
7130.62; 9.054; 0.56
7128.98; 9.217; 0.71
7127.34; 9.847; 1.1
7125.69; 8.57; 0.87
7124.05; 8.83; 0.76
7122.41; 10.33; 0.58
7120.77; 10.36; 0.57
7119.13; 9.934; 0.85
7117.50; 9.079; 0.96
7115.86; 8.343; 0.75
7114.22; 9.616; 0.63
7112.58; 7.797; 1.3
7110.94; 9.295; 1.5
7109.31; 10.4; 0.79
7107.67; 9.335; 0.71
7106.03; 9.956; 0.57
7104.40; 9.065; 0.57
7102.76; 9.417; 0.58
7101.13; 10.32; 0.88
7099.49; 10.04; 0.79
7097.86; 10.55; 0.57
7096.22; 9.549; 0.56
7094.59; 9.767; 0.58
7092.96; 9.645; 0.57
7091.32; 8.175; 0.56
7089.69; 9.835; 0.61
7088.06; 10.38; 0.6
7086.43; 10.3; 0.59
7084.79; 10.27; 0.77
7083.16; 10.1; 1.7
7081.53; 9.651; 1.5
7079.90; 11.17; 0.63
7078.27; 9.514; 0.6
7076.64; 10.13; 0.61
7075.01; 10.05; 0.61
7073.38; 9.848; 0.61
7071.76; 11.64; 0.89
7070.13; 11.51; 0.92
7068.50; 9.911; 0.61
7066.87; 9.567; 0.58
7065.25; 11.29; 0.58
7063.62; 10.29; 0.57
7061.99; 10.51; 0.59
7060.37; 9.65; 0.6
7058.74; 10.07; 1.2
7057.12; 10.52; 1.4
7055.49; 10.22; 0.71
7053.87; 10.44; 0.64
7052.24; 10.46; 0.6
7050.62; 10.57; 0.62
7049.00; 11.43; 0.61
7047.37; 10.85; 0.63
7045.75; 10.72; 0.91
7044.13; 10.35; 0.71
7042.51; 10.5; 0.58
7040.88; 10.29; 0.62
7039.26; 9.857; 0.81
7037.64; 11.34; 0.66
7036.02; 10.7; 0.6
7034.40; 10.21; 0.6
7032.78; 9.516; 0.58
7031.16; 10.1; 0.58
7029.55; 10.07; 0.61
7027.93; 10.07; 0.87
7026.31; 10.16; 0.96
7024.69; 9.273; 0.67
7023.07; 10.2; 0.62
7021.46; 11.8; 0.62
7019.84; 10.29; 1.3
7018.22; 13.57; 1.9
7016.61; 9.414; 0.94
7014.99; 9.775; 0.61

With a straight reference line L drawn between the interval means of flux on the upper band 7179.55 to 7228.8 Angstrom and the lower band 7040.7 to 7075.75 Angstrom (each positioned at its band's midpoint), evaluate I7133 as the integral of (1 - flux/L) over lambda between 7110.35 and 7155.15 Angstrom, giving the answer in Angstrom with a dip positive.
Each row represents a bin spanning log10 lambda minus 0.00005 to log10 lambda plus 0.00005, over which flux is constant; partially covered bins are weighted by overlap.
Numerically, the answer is 2.1 Angstrom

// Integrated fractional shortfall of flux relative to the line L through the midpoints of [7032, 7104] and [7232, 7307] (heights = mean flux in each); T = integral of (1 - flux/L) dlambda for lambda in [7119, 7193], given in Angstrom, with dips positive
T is 2.8 Angstrom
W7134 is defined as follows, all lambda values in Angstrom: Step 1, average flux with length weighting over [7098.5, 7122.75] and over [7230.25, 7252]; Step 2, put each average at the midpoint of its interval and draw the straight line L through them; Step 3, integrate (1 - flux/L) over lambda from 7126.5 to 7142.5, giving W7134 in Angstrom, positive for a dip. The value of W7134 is -0.8 Angstrom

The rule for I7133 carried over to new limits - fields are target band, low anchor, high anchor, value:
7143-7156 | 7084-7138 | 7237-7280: 0.2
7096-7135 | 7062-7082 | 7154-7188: 2.3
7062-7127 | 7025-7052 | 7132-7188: 2.1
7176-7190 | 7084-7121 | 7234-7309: 0.1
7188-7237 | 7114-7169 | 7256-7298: 0.9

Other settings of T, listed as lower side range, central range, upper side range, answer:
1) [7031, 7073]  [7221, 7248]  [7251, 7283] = 0.73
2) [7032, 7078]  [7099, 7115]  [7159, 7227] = 1.05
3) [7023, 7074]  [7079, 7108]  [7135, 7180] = 0.83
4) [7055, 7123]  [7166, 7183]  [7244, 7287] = 0.42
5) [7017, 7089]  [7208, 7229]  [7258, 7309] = 1.08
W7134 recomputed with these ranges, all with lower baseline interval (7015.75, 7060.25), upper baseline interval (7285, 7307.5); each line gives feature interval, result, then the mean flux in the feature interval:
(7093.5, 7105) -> 0.65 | 9.83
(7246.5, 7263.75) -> 0.83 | 9.79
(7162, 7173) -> 0.81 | 9.6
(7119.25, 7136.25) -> 1.00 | 9.78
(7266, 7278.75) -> 0.25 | 10.1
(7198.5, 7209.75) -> 0.20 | 10.2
